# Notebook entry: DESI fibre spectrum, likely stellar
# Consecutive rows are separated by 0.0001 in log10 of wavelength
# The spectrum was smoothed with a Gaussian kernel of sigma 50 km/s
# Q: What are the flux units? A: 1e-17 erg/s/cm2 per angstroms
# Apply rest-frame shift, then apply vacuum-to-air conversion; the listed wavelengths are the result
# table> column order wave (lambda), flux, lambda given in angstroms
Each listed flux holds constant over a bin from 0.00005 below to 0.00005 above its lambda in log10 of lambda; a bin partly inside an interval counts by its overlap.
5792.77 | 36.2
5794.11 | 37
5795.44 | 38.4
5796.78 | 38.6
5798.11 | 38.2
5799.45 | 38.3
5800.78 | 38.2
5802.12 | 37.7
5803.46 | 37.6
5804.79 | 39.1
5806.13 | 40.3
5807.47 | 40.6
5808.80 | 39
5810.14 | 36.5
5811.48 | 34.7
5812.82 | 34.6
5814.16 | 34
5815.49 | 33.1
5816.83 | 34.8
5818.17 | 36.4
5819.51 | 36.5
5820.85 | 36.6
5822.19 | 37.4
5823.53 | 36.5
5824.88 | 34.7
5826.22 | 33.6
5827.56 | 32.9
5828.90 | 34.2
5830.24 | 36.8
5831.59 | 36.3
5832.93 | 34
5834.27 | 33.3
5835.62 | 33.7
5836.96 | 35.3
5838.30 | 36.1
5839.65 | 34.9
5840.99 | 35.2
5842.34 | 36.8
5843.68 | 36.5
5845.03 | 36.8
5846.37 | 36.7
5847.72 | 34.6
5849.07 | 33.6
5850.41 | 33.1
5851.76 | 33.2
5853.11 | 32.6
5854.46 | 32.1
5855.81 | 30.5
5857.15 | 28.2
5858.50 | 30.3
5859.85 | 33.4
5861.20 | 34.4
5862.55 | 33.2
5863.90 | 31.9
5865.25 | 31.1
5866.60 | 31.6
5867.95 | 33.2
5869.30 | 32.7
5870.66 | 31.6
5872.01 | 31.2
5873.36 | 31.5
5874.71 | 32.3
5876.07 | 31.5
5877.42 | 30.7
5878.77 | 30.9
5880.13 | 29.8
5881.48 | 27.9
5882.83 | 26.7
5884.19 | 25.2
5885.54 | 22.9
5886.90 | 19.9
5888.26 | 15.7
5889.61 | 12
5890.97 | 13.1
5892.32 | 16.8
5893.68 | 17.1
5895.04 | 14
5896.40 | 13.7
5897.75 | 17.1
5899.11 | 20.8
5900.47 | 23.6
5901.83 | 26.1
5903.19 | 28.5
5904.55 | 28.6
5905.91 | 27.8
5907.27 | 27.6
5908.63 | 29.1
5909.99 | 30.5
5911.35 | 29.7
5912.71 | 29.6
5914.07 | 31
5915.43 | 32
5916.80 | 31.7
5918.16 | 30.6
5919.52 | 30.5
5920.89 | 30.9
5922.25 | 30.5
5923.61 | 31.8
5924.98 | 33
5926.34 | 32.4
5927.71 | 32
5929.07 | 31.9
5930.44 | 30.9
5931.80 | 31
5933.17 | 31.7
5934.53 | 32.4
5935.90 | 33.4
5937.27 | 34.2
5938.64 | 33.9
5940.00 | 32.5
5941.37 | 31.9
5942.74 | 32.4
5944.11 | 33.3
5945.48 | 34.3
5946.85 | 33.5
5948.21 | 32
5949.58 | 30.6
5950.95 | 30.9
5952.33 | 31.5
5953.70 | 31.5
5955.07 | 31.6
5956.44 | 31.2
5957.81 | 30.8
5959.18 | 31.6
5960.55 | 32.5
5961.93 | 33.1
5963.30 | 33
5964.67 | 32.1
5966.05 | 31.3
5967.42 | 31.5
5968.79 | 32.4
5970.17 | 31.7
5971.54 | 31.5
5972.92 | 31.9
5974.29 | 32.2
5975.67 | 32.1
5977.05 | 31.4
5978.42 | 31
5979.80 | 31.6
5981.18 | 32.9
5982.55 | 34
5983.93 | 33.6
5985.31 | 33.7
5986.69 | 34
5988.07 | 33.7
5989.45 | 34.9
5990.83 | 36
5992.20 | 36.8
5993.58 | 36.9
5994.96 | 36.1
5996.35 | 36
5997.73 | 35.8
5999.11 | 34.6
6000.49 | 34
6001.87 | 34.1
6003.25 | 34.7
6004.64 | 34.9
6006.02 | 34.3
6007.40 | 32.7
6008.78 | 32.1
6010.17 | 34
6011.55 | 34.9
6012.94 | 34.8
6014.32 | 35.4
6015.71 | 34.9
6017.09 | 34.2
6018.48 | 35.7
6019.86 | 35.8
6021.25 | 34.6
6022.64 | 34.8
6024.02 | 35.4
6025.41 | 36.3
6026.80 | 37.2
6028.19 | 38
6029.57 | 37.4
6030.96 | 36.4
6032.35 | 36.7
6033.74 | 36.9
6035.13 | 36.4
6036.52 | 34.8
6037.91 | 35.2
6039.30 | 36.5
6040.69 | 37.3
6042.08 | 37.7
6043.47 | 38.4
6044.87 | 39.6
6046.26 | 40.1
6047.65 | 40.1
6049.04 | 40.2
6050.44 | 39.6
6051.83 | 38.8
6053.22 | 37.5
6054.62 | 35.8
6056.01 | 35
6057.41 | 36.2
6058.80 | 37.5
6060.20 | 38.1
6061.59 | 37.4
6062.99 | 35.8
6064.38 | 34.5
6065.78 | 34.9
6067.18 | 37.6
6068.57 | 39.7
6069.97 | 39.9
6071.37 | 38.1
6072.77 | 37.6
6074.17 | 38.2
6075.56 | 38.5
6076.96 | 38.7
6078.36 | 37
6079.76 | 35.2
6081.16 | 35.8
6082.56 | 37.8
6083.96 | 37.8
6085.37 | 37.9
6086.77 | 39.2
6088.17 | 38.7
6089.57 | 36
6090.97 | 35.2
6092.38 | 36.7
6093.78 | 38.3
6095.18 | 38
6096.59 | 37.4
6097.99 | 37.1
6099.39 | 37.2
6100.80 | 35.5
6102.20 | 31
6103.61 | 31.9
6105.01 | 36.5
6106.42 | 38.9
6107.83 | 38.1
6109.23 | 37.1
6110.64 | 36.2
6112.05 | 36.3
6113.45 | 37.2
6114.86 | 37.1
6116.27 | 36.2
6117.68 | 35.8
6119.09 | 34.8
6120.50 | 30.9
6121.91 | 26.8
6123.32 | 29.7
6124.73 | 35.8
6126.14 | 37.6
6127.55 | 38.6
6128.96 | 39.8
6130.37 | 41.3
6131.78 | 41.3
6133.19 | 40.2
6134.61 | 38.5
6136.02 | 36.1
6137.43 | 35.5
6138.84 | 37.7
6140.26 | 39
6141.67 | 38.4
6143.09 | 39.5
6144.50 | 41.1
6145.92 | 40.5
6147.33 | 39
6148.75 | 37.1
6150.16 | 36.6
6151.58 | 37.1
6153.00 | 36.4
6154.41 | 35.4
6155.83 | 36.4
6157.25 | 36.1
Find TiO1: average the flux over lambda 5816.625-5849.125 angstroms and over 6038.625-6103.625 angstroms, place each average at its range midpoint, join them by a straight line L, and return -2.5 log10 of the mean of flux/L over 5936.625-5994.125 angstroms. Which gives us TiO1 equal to 0.119 mag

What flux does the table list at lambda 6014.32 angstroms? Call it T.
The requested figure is 35.4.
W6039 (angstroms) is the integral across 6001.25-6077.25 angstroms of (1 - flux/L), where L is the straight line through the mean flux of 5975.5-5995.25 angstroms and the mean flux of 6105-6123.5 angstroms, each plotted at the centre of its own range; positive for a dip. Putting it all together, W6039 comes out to -4.7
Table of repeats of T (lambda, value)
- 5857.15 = 28.2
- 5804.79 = 39.1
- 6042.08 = 37.7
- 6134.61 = 38.5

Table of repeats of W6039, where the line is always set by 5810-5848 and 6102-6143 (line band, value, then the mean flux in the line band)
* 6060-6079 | -0.69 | 37.6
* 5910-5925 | 1.99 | 30.9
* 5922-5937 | 1.54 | 32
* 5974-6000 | 1.32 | 34.1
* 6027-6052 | -1.12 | 37.8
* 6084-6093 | -0.25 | 37.3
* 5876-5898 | 8.82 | 21.3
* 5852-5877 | 2.52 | 31.9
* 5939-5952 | 1.22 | 32.4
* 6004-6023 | 0.80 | 34.5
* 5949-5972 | 2.64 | 31.7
